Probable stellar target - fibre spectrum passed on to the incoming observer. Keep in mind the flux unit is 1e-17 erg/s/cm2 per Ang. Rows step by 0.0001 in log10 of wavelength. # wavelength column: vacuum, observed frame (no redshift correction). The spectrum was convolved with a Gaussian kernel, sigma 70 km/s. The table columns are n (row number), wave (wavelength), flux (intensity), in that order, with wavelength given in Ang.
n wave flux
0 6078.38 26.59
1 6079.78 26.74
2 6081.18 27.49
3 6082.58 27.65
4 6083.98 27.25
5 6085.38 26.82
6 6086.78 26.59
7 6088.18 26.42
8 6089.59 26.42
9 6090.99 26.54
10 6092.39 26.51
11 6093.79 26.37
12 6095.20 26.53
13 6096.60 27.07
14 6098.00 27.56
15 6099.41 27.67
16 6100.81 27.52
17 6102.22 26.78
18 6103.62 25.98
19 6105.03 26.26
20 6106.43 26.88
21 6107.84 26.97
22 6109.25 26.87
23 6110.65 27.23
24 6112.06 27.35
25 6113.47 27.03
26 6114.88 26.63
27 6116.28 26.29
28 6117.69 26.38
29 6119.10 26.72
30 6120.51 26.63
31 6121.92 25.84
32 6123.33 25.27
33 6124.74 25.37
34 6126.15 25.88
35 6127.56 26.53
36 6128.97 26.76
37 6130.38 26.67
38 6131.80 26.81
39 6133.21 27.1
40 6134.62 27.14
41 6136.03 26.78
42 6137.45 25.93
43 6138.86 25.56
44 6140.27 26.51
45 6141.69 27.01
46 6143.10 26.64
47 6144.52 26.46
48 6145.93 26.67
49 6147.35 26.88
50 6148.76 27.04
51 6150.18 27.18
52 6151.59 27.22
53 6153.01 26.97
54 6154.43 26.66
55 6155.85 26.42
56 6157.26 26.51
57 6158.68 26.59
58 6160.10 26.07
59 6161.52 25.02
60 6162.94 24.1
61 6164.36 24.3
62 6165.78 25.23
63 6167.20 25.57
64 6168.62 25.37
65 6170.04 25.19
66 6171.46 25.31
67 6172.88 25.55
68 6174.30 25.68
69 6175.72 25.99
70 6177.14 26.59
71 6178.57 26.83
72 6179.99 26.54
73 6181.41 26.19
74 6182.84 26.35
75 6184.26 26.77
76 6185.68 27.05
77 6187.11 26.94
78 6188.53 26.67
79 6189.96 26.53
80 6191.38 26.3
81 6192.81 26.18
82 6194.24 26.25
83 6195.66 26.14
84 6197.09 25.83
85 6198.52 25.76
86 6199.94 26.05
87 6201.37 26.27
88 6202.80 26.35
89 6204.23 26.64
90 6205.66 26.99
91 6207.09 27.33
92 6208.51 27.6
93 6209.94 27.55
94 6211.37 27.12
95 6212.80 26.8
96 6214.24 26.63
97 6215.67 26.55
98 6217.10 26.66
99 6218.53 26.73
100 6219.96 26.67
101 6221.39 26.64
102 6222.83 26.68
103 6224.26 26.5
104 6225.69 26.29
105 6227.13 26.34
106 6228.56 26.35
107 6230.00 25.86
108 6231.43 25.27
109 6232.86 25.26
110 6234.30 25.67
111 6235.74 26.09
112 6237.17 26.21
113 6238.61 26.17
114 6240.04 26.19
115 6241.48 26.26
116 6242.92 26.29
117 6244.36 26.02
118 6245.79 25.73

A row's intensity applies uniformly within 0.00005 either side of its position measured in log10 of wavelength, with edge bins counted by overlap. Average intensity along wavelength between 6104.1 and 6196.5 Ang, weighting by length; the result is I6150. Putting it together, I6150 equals 26.3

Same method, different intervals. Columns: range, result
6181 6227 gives 26.6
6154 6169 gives 25.6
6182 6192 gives 26.7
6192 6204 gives 26.1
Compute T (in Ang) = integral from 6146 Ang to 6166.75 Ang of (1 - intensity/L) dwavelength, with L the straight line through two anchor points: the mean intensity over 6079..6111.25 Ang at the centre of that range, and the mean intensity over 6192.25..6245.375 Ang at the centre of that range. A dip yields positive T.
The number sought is 0.4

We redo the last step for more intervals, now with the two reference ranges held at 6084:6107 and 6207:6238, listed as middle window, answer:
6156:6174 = 0.79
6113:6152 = 0.23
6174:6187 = 0.04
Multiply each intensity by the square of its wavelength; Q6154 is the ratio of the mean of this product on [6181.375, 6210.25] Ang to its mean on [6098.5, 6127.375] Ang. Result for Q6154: 1.0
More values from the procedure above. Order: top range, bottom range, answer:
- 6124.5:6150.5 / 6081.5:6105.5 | 1.01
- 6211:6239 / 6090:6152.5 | 1.02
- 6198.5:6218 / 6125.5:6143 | 1.03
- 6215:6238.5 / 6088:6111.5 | 1.02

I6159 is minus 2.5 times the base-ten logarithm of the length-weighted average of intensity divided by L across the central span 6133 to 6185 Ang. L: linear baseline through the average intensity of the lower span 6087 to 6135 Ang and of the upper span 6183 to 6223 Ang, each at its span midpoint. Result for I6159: 0.02 mag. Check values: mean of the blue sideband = 26.6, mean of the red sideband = 26.6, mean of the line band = 26.2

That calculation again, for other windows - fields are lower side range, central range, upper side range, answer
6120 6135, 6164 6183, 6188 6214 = 0.03 mag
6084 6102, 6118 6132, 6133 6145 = 0.02 mag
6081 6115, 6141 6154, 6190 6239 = -0.01 mag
